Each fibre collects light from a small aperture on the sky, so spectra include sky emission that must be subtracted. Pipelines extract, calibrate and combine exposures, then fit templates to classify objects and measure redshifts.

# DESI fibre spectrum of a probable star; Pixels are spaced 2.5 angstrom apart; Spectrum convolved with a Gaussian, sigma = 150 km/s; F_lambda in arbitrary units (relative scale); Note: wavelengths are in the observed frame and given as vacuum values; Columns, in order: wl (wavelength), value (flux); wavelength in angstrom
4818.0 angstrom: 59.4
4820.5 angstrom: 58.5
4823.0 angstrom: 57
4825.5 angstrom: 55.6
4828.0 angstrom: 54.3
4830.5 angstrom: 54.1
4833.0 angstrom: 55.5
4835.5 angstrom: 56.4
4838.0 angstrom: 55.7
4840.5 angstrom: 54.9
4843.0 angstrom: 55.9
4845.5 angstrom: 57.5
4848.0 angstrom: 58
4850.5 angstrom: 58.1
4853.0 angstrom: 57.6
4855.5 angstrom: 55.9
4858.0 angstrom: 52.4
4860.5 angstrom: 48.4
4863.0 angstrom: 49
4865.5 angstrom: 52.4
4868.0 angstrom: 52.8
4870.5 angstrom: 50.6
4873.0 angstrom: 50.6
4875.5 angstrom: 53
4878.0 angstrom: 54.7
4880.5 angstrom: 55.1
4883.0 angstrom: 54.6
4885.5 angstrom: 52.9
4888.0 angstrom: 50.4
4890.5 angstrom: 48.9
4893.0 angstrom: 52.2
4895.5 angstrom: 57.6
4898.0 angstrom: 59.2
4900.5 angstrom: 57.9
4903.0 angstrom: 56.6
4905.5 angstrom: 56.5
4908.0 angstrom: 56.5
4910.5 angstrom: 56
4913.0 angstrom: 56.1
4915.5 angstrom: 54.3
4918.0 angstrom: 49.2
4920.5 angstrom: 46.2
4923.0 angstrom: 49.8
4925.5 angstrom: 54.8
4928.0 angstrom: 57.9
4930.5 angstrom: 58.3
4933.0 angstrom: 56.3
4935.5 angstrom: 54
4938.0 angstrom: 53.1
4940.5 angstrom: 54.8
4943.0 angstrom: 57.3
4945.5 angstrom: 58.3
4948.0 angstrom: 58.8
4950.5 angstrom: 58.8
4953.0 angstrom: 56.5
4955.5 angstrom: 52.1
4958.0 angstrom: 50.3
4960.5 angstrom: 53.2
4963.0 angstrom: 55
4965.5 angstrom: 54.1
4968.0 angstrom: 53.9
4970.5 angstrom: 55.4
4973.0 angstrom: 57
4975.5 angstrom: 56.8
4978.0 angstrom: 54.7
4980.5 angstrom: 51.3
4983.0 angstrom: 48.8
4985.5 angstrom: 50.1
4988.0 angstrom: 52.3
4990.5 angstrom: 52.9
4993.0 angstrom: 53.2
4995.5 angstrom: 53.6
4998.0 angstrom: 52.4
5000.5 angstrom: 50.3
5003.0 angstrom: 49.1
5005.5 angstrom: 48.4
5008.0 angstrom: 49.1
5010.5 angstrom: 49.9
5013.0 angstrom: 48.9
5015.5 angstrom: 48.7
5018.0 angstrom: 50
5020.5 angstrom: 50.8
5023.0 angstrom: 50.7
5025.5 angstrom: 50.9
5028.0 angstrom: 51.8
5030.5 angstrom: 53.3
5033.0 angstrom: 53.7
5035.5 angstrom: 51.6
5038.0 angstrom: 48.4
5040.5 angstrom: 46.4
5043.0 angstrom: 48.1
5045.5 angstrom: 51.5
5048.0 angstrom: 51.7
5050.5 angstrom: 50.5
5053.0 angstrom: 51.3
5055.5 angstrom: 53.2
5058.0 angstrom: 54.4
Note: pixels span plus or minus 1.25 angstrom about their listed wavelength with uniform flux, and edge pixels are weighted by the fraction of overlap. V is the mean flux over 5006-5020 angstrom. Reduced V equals 49.4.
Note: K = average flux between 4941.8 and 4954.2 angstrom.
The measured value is 57.9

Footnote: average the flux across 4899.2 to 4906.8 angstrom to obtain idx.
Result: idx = 57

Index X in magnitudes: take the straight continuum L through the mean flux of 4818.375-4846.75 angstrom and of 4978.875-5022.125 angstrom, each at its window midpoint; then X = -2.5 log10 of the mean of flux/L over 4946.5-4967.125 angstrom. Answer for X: -0.058 mag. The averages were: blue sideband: 56.1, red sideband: 50.6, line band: 54.9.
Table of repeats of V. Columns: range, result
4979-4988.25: 50.6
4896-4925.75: 54.5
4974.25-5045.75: 50.9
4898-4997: 54.5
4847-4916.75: 54.2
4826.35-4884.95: 54.2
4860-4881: 51.9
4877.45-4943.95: 54.5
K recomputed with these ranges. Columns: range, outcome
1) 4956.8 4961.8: 51.8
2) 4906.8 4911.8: 56.2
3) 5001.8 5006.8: 48.8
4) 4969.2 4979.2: 56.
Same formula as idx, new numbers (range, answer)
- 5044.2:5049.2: 51.6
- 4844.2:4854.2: 57.8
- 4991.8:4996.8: 53.4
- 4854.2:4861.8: 52.2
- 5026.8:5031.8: 52.6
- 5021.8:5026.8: 50.8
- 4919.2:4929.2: 52.1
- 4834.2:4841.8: 55.7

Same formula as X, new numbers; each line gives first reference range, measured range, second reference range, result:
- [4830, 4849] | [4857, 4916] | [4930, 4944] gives 0.04 mag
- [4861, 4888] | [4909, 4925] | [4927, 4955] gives 0.06 mag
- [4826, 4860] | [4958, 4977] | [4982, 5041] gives -0.06 mag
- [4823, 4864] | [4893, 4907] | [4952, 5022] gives -0.06 mag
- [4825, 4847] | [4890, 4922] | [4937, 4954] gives 0.04 mag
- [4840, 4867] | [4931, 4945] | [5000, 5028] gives -0.07 mag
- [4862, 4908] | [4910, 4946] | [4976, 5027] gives -0.03 mag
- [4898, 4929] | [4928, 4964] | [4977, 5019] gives -0.05 mag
